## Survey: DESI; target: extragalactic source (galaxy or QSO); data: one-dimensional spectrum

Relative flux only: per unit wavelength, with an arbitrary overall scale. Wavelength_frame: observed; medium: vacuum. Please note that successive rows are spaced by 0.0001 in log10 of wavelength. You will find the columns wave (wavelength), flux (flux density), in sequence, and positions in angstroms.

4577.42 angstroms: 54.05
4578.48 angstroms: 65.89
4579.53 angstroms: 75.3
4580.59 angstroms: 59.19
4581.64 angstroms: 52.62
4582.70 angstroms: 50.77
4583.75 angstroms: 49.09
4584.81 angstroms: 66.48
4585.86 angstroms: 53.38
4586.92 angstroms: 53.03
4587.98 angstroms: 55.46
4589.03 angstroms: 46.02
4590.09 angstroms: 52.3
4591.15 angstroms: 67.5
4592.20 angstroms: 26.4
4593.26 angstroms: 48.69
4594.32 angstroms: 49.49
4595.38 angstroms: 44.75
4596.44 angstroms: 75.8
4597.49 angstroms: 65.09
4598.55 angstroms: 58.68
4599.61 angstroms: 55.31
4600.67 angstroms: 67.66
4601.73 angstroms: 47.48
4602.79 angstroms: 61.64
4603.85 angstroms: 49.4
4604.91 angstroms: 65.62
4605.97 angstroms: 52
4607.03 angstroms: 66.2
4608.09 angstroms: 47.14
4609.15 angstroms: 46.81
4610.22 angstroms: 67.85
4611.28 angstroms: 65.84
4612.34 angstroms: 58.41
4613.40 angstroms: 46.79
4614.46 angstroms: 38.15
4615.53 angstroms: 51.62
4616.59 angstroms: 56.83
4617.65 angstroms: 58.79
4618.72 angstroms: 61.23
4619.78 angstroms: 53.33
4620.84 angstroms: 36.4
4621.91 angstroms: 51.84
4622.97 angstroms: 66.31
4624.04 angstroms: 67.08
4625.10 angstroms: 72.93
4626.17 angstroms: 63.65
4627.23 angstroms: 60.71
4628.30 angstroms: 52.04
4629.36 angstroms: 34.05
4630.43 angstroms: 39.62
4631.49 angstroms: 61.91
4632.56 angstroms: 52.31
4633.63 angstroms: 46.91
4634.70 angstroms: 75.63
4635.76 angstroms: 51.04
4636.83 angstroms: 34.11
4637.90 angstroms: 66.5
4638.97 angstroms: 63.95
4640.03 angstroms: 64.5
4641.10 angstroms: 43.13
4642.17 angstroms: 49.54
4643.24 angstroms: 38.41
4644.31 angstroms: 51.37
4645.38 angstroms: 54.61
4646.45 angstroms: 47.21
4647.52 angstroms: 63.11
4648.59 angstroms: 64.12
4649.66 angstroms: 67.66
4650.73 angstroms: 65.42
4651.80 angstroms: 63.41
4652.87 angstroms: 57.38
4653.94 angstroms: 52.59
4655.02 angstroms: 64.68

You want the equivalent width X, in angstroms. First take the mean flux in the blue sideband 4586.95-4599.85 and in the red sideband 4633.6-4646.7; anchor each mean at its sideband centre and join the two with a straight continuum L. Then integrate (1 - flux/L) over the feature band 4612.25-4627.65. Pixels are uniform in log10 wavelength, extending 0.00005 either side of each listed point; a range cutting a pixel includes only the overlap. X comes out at -0.8 angstroms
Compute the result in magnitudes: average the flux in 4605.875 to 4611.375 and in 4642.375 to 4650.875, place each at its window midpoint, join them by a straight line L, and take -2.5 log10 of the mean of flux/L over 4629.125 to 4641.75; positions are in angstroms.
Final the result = 0.06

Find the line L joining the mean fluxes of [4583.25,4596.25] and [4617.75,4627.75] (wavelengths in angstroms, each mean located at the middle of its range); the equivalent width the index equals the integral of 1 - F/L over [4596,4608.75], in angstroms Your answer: -1.1 angstroms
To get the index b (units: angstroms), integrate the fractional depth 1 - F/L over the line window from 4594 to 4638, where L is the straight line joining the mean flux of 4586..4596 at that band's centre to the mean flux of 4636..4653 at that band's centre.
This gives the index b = -2.8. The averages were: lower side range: 49.6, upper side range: 55.8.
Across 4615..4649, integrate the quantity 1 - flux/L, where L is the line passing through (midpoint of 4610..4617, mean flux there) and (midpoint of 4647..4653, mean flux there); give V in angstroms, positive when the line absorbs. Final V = 2.5 angstroms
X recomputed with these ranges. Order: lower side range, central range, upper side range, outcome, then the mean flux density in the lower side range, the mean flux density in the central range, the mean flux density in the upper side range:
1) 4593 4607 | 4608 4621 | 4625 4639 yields 0.6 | 57.5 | 53.7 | 54.5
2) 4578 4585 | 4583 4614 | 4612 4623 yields 0.2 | 59.5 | 55.5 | 52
